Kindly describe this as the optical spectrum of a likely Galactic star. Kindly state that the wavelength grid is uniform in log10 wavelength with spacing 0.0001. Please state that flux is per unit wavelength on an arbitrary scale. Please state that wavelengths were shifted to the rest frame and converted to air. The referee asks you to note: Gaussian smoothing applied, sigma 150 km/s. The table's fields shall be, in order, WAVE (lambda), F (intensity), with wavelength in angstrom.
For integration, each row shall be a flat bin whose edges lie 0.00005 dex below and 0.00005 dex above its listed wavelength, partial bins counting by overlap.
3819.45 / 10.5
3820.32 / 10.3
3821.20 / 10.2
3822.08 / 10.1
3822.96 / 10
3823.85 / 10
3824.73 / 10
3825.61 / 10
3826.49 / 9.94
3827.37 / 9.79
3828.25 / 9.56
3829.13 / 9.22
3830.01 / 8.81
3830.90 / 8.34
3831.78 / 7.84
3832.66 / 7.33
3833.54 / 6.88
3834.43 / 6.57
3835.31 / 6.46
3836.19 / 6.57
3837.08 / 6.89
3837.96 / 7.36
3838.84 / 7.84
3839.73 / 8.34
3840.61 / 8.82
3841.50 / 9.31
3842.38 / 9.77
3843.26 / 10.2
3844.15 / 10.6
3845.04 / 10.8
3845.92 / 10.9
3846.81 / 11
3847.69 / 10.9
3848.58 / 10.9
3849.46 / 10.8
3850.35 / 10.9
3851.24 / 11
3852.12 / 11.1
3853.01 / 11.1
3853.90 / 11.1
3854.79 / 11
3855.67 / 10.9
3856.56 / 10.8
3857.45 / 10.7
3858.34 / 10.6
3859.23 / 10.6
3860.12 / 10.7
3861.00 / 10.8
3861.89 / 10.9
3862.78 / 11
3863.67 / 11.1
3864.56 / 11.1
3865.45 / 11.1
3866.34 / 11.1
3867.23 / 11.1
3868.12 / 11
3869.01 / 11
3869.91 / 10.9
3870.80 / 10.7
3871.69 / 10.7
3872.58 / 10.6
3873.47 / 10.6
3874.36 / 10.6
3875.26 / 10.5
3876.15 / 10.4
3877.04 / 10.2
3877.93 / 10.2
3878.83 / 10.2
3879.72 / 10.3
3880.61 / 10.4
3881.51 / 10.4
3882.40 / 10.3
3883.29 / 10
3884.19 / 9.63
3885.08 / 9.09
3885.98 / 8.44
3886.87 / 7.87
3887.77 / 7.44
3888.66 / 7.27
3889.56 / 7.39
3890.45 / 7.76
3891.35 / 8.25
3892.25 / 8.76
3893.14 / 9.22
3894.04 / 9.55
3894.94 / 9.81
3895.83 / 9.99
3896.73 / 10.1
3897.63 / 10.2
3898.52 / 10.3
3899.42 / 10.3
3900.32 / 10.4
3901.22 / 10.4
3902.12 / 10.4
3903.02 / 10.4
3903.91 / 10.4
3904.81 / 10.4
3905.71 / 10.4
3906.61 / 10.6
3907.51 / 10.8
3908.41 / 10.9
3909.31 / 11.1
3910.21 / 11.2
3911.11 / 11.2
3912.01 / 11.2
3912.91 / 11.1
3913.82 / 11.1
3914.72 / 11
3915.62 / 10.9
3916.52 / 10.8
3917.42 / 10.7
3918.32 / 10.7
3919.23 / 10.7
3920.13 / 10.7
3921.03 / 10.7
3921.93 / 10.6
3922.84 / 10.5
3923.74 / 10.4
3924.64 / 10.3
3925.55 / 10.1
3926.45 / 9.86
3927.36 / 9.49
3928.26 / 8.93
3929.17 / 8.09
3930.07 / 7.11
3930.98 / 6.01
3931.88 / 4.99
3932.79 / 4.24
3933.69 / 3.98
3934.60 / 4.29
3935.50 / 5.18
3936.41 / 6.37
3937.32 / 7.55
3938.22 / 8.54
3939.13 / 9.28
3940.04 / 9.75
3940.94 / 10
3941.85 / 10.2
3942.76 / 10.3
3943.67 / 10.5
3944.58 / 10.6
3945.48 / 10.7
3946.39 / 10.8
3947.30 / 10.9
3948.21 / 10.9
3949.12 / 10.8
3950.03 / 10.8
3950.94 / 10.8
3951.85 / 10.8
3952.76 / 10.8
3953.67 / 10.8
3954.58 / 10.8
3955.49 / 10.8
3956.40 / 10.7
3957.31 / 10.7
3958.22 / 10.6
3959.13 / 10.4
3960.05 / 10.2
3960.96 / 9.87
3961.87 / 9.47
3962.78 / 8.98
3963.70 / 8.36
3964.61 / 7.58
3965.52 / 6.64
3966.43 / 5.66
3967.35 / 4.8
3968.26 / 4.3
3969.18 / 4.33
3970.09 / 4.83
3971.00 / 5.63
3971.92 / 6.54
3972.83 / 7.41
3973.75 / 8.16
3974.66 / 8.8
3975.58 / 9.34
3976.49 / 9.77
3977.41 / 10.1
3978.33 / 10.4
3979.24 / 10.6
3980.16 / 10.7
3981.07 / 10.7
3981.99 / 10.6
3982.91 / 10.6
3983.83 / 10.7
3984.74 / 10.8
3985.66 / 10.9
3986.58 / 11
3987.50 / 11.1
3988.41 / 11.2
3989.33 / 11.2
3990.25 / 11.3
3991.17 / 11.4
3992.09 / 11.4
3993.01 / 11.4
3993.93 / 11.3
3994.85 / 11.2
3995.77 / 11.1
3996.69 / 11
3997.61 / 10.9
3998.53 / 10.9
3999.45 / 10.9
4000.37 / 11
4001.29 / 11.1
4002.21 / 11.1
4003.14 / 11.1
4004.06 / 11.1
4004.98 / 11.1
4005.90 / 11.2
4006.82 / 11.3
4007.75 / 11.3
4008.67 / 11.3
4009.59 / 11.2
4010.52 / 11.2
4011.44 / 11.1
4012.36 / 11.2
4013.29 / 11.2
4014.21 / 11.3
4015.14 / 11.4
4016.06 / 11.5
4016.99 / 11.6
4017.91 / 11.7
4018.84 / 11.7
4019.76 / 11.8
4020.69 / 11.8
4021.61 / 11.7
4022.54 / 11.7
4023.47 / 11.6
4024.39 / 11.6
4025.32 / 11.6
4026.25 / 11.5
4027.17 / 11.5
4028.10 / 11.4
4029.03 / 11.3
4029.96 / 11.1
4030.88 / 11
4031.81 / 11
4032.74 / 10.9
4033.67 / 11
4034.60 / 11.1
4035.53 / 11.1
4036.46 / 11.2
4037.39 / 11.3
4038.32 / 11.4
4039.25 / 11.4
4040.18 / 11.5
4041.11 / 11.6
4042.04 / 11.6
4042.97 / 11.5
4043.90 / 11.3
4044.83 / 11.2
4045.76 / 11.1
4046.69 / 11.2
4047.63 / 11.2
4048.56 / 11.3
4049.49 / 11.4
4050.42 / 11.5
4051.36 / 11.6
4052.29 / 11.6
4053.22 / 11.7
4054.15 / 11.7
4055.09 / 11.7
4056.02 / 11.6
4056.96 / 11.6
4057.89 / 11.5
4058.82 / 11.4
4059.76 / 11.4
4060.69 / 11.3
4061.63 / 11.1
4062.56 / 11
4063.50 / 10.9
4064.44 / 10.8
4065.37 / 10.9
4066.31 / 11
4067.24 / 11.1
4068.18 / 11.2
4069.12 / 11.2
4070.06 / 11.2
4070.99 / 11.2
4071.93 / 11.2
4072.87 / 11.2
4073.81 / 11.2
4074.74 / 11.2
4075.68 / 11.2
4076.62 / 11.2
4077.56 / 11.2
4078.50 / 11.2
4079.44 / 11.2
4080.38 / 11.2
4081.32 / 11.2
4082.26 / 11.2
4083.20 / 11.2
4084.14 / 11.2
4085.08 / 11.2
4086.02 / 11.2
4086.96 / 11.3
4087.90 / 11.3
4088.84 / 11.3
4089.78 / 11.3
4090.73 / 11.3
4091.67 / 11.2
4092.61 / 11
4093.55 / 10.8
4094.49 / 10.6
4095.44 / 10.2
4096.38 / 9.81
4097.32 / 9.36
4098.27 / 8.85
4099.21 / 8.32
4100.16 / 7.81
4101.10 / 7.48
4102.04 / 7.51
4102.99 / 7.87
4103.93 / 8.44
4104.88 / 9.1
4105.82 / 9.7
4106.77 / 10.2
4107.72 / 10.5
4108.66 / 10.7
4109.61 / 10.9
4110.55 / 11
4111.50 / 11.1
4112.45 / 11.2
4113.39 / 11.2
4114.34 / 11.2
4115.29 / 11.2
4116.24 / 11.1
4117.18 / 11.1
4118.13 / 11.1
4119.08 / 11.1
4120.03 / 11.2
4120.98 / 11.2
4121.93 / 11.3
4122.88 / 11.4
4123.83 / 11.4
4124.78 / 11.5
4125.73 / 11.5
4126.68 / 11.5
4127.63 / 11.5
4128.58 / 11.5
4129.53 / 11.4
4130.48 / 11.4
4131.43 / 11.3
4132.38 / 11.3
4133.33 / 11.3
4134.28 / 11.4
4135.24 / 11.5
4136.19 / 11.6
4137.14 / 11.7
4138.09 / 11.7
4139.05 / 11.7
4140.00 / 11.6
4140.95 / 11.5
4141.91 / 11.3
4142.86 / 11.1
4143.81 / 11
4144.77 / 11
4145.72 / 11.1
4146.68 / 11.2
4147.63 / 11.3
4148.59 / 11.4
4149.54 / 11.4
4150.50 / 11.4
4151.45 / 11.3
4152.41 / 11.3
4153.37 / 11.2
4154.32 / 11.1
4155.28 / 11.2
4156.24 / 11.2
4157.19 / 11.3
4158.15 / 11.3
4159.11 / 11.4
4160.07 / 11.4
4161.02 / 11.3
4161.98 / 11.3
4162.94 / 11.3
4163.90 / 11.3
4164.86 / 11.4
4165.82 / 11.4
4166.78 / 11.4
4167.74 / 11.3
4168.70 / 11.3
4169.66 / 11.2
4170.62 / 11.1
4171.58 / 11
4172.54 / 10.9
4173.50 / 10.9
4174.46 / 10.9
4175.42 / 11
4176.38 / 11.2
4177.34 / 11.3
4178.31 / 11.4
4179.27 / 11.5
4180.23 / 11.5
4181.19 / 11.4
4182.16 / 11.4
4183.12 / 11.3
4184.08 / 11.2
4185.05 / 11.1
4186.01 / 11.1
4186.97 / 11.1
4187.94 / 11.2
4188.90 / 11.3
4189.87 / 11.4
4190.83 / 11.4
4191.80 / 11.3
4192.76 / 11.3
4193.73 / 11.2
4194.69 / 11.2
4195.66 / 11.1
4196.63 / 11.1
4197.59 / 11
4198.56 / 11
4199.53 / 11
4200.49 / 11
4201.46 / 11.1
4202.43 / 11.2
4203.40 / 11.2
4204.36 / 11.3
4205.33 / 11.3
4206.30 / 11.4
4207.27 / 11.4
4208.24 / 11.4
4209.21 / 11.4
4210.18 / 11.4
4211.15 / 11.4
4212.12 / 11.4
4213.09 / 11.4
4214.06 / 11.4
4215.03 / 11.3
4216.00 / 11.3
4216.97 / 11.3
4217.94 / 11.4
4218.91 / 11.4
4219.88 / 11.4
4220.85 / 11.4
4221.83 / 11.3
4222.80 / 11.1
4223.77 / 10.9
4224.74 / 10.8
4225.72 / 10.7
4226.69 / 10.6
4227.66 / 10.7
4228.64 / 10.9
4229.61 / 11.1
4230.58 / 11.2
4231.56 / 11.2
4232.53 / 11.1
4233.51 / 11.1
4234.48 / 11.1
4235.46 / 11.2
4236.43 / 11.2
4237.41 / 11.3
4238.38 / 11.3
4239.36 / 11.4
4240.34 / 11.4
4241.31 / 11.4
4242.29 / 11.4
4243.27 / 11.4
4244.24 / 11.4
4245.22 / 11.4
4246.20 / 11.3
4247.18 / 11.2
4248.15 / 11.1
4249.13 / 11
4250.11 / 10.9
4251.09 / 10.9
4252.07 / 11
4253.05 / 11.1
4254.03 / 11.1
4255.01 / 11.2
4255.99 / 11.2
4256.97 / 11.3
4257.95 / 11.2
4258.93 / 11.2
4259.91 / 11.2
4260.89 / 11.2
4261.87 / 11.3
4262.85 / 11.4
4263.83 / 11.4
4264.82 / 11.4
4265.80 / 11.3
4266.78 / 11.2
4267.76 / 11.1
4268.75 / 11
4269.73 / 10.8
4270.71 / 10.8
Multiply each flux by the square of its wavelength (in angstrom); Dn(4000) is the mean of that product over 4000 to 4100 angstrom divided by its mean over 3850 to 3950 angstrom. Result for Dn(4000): 1.22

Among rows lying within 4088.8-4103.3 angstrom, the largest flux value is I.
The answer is 11.3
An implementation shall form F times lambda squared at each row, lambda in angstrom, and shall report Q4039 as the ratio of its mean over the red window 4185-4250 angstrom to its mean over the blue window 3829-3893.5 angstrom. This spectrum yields 1.37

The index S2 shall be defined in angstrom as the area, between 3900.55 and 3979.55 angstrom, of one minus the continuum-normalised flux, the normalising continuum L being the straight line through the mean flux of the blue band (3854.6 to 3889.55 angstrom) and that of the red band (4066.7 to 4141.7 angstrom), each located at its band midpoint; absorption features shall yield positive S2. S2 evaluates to 8.6 angstrom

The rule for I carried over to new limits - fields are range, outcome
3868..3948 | 11.2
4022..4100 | 11.7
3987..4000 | 11.4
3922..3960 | 10.9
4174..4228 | 11.5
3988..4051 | 11.8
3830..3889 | 11.1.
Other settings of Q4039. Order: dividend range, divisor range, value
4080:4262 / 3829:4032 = 1.25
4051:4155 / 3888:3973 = 1.29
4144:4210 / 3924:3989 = 1.39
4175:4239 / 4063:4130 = 1.10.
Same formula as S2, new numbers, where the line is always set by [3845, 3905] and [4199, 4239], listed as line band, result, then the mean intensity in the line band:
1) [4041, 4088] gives -2.2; 11.3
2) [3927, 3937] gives 4.0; 6.23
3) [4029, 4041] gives -0.6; 11.2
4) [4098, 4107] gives 2.0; 8.48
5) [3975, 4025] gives -2.4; 11.1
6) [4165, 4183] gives -0.3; 11.2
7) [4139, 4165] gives -0.7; 11.3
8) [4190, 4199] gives 0.0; 11.2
